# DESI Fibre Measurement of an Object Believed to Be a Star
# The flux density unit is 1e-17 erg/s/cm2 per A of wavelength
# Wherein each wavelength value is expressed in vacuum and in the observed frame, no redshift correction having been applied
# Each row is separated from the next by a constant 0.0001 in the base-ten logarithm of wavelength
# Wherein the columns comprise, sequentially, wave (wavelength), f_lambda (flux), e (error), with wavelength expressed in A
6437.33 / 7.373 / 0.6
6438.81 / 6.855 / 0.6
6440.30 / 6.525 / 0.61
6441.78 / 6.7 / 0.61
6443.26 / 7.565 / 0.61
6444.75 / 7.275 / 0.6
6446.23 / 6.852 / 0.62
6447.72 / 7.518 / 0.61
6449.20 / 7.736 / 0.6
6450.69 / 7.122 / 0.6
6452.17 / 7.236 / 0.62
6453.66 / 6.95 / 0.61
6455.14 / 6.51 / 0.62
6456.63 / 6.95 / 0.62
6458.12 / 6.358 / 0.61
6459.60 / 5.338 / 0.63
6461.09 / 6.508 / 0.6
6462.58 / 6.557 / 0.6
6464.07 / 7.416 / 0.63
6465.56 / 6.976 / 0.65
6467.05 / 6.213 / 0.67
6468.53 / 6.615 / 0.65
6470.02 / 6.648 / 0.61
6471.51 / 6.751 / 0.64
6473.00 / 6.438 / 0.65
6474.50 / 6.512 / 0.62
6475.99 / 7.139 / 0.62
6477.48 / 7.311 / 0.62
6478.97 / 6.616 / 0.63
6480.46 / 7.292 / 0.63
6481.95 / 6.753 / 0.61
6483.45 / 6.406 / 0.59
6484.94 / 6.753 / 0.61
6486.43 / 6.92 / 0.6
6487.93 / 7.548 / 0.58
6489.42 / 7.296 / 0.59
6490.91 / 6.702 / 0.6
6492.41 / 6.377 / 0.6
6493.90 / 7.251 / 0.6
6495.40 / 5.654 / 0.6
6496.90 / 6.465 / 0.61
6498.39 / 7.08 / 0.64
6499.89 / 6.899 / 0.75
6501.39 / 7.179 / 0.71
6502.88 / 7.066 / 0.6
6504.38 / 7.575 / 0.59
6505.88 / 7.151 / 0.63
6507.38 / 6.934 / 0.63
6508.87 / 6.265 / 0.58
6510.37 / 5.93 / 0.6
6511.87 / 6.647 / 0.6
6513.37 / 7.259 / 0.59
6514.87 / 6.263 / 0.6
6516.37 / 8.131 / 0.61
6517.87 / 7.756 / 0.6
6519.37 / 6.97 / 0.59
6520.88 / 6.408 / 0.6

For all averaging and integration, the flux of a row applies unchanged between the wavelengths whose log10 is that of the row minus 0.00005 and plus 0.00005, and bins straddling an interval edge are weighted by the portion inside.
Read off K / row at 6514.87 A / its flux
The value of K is 6.263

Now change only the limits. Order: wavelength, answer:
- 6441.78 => 6.7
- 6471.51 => 6.751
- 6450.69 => 7.122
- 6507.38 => 6.934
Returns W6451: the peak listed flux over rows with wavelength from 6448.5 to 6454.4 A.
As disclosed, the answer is 7.736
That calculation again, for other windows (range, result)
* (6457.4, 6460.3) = 6.358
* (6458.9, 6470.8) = 7.416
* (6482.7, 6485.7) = 6.753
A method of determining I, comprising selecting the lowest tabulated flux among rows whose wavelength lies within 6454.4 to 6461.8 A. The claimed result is 5.338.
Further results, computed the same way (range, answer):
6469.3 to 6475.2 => 6.438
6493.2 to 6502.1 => 5.654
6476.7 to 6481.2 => 6.616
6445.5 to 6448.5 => 6.852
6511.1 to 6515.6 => 6.263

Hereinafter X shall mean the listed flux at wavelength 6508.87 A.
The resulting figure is 6.265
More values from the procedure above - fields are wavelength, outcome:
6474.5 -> 6.512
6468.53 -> 6.615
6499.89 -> 6.899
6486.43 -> 6.92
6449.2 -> 7.736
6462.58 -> 6.557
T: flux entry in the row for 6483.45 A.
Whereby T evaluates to 6.406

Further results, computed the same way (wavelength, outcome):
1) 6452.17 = 7.236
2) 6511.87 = 6.647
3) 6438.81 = 6.855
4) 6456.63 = 6.95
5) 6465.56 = 6.976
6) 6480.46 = 7.292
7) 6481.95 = 6.753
